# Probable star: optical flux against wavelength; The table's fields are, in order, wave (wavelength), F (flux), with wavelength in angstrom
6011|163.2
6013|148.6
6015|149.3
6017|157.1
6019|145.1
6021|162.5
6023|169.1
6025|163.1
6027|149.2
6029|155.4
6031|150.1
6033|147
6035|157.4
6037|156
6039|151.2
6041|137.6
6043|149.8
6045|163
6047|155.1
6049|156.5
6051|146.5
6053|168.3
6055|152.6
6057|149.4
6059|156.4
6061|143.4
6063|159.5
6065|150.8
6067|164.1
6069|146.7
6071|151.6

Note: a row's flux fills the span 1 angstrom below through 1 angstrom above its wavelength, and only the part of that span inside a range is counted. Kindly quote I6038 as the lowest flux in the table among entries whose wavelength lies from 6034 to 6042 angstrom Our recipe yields 137.6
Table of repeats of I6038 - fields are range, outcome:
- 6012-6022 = 145.1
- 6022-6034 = 147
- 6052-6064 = 143.4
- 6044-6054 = 146.5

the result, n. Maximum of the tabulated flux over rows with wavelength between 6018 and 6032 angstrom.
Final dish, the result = 169.1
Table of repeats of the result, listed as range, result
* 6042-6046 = 163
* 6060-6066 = 159.5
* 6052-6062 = 168.3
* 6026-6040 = 157.4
